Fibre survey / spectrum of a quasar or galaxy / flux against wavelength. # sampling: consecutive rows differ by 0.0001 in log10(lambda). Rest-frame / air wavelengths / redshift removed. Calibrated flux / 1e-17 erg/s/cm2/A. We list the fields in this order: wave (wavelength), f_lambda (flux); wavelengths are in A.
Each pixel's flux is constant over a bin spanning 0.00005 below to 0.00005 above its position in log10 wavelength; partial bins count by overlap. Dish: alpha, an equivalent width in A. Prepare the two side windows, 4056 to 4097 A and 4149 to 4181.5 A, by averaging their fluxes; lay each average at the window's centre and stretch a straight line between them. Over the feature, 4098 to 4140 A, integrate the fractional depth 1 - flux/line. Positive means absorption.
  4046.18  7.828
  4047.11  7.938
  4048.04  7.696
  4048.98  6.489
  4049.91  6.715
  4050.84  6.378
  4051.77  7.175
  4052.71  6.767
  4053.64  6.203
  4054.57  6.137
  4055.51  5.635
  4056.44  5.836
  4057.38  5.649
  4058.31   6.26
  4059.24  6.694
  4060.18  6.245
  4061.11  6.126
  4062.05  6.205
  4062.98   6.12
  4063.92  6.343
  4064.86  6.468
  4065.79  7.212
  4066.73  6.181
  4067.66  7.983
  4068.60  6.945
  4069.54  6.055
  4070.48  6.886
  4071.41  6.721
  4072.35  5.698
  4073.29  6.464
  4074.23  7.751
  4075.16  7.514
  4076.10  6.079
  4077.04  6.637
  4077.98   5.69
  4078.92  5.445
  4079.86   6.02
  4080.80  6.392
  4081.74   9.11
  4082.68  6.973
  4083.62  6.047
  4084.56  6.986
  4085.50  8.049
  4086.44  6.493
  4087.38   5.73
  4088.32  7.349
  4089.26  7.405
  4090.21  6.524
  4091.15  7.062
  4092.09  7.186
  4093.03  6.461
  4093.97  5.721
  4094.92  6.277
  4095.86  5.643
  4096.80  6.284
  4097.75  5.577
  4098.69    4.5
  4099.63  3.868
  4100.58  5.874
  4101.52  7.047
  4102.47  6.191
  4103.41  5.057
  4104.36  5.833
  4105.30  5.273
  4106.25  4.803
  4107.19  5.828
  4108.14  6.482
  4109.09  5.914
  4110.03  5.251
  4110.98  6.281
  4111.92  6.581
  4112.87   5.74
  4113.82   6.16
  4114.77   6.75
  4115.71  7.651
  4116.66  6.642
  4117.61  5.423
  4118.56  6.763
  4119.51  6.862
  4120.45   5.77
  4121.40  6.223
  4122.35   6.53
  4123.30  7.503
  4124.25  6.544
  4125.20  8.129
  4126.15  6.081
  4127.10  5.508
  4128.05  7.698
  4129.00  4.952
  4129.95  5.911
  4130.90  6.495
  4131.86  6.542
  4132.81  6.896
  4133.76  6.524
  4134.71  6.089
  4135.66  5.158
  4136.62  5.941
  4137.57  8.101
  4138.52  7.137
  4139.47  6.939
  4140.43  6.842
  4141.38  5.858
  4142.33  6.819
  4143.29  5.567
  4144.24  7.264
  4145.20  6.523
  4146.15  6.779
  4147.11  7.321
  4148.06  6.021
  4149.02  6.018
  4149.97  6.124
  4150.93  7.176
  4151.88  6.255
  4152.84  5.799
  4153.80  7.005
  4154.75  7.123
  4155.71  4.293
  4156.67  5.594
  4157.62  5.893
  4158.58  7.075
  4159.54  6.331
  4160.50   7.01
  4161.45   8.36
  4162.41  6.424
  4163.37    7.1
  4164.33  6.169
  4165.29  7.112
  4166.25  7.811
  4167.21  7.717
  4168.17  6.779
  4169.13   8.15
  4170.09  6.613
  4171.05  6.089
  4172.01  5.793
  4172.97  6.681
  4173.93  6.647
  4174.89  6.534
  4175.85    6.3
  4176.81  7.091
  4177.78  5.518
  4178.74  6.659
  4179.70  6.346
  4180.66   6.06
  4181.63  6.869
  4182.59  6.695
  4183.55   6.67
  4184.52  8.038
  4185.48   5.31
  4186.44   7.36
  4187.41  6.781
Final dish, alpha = 2.3 A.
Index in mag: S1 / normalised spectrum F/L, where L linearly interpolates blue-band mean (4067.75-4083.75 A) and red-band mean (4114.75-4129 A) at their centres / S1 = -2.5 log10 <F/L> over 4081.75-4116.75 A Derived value 0.07 mag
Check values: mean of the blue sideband 6.66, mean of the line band 6.24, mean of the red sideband 6.62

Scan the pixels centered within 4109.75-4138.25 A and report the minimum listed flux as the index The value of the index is 4.952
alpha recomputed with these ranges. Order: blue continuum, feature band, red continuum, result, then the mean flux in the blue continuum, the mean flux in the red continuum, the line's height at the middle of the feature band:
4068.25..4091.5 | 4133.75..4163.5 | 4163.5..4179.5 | 1.0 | 6.72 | 6.73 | 6.73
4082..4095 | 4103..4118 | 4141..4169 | 1.7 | 6.78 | 6.62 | 6.73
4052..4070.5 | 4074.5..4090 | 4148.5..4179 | -0.8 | 6.39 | 6.6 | 6.44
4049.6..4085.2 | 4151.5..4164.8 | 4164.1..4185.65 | 0.4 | 6.53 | 6.71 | 6.68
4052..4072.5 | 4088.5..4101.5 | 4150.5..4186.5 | 0.8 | 6.4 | 6.64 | 6.47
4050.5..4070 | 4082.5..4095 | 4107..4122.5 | -0.8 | 6.41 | 6.29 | 6.35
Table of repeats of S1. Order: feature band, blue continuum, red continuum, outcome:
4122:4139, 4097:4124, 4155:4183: -0.05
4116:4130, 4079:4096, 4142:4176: 0.04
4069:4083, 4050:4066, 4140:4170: -0.04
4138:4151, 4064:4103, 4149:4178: 0.00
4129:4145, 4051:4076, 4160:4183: 0.04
